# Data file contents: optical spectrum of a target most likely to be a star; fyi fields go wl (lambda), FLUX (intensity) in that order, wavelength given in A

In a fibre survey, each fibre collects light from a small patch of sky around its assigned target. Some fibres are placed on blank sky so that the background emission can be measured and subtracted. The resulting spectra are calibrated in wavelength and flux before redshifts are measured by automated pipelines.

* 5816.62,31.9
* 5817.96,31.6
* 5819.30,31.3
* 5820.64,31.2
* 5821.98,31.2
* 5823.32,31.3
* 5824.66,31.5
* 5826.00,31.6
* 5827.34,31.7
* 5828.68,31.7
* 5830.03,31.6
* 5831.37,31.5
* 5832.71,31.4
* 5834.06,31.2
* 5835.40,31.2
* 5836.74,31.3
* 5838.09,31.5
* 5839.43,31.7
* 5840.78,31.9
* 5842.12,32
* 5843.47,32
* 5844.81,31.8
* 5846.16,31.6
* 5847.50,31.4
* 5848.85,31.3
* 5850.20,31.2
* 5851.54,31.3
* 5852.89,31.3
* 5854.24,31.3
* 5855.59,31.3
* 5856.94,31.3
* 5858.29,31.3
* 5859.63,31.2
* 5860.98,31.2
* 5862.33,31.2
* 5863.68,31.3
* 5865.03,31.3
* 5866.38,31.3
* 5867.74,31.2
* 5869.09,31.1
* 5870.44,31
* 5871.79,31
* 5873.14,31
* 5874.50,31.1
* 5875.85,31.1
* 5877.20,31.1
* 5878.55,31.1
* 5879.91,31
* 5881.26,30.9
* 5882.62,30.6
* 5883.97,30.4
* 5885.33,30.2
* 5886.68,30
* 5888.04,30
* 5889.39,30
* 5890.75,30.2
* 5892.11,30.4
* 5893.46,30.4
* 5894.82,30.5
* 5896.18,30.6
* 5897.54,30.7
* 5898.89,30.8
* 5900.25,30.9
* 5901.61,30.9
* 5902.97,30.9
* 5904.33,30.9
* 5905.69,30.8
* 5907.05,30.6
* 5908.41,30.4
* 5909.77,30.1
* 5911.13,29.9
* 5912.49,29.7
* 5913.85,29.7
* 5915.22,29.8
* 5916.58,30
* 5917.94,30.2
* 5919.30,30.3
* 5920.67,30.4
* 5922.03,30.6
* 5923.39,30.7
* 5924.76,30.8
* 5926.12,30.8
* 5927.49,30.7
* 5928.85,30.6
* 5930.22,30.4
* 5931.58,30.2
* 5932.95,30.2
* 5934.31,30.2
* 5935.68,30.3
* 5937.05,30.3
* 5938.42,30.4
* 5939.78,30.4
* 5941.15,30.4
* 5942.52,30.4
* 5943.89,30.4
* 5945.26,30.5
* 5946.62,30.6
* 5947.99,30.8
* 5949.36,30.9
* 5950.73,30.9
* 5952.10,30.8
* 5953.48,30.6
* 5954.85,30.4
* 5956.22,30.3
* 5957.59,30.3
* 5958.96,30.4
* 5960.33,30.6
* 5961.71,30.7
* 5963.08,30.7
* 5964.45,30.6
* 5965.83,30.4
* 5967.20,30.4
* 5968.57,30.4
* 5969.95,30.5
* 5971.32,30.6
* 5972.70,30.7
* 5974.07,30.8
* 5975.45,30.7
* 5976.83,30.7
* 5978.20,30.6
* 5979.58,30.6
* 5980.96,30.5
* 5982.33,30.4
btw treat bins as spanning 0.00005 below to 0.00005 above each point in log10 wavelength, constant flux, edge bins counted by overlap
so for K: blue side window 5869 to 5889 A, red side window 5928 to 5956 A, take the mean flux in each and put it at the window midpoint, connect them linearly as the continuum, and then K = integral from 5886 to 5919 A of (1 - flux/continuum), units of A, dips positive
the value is 0.3 A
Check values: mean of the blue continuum 30.8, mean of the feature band 30.4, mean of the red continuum 30.5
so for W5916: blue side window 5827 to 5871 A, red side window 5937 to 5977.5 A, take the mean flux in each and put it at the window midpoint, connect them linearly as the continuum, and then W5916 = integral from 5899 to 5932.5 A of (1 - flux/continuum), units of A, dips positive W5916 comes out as 0.5 A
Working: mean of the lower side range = 31.4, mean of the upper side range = 30.6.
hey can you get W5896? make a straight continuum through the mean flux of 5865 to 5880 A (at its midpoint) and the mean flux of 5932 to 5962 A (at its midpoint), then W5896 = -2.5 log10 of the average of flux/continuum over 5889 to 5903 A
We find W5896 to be 0.01 mag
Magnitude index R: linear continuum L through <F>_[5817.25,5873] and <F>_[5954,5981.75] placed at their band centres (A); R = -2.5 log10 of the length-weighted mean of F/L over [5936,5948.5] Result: 0.01 mag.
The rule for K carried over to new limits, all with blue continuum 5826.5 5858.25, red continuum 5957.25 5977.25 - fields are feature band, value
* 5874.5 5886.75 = 0.2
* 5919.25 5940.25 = 0.3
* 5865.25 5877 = 0.1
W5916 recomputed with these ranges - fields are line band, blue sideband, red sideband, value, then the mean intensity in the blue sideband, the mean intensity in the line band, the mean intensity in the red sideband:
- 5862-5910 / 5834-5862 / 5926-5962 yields 0.49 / 31.5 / 30.7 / 30.5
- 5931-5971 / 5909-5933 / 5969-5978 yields 0.01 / 30.3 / 30.5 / 30.6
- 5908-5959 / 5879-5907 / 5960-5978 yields 0.31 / 30.6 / 30.4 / 30.6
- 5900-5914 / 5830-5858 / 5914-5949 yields 0.12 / 31.5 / 30.5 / 30.4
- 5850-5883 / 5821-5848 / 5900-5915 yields -0.11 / 31.6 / 31.2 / 30.4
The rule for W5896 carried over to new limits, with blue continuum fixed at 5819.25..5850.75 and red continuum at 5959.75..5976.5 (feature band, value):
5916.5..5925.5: 0.02 mag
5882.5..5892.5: 0.03 mag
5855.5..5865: 0.00 mag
